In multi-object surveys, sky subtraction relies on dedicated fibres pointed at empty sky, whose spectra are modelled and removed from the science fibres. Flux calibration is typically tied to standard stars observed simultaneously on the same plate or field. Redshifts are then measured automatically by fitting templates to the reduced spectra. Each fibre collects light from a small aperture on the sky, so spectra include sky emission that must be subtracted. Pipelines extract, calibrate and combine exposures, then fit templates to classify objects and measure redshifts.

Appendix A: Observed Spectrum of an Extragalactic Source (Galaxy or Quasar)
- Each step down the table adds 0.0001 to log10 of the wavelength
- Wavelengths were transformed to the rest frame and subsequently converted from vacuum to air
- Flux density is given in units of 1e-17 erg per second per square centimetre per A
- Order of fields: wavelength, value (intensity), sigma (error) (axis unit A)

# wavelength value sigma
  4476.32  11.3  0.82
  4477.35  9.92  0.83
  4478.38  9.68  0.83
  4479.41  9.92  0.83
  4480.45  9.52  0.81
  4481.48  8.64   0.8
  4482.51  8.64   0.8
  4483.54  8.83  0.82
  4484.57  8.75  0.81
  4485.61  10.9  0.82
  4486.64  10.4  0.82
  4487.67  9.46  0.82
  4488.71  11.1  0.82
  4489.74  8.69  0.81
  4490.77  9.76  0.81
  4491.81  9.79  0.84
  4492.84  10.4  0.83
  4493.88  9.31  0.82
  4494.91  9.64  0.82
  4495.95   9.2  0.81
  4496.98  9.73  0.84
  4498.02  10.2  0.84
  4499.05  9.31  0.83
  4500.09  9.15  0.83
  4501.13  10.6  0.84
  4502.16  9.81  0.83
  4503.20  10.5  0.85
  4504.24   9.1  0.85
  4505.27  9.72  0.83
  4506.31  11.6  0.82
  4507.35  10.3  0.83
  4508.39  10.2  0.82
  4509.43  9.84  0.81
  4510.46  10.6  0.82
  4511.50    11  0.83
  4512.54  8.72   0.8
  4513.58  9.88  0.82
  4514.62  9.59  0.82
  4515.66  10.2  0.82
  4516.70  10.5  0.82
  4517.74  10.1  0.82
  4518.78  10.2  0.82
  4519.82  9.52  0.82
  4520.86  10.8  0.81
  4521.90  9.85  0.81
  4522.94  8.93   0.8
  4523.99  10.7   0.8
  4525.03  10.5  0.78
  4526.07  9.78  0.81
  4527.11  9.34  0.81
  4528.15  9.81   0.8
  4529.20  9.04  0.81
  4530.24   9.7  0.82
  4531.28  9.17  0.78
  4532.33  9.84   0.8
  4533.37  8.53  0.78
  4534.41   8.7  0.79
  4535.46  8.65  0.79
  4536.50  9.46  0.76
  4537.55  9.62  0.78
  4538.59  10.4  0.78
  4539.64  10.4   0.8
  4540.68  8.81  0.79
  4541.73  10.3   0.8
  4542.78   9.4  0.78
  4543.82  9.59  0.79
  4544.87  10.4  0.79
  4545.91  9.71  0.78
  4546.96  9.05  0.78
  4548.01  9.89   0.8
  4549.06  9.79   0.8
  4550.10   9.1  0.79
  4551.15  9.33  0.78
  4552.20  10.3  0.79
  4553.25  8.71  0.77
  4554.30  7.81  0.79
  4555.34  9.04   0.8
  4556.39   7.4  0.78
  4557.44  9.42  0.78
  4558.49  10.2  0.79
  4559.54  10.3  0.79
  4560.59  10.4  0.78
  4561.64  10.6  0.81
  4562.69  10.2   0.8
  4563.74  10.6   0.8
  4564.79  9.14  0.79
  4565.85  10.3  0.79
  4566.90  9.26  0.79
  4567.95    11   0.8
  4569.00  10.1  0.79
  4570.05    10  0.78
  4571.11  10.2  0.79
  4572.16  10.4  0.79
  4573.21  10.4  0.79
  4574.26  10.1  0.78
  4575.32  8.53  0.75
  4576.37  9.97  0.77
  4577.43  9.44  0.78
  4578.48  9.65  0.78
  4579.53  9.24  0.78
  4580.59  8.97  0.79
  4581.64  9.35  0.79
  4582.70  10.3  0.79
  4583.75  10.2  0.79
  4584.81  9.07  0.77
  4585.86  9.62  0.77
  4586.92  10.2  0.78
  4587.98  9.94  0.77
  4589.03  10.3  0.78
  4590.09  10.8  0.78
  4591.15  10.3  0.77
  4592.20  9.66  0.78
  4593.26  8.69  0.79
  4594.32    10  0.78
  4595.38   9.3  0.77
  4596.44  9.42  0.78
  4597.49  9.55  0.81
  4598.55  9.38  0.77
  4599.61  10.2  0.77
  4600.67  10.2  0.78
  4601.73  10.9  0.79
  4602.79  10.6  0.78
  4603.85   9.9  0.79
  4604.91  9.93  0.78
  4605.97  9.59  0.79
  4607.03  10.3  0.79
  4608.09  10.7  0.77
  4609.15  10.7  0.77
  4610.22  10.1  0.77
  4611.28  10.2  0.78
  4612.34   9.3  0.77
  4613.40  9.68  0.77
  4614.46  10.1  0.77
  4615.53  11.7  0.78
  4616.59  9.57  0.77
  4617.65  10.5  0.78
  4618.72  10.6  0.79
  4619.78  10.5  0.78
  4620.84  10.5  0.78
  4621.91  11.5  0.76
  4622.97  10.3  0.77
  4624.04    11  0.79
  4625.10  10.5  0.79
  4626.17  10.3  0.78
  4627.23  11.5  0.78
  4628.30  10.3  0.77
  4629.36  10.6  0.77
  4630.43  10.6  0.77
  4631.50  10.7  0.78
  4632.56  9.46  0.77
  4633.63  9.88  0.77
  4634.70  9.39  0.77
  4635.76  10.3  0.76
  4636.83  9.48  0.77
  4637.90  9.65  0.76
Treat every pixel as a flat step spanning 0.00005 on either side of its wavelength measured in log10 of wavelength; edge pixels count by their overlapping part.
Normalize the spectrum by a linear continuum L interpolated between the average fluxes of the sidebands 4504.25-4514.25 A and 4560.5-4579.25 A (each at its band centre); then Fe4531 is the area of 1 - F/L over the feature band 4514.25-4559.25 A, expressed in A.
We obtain 2.3 A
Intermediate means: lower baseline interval 10.1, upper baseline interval 10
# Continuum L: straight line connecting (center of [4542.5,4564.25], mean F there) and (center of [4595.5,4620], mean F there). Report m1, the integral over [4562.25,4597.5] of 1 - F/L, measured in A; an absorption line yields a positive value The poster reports 0.1 A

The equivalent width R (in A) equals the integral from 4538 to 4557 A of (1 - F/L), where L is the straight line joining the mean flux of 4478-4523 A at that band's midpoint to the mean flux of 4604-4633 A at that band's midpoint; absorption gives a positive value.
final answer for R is 1.2 A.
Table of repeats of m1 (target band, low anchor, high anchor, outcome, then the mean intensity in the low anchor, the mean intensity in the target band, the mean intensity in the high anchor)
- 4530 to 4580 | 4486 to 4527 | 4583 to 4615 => 1.6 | 9.96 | 9.64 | 9.96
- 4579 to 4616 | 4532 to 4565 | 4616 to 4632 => 1.0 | 9.54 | 9.95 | 10.6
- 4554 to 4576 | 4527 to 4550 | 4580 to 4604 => -0.3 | 9.52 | 9.81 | 9.86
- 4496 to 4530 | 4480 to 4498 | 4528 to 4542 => -1.6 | 9.59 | 9.96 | 9.43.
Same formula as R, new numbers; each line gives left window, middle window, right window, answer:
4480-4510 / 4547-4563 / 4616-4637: 0.9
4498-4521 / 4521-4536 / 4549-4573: 0.7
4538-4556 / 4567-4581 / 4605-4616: 0.0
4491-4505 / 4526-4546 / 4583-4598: 0.5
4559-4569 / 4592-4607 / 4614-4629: 0.9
